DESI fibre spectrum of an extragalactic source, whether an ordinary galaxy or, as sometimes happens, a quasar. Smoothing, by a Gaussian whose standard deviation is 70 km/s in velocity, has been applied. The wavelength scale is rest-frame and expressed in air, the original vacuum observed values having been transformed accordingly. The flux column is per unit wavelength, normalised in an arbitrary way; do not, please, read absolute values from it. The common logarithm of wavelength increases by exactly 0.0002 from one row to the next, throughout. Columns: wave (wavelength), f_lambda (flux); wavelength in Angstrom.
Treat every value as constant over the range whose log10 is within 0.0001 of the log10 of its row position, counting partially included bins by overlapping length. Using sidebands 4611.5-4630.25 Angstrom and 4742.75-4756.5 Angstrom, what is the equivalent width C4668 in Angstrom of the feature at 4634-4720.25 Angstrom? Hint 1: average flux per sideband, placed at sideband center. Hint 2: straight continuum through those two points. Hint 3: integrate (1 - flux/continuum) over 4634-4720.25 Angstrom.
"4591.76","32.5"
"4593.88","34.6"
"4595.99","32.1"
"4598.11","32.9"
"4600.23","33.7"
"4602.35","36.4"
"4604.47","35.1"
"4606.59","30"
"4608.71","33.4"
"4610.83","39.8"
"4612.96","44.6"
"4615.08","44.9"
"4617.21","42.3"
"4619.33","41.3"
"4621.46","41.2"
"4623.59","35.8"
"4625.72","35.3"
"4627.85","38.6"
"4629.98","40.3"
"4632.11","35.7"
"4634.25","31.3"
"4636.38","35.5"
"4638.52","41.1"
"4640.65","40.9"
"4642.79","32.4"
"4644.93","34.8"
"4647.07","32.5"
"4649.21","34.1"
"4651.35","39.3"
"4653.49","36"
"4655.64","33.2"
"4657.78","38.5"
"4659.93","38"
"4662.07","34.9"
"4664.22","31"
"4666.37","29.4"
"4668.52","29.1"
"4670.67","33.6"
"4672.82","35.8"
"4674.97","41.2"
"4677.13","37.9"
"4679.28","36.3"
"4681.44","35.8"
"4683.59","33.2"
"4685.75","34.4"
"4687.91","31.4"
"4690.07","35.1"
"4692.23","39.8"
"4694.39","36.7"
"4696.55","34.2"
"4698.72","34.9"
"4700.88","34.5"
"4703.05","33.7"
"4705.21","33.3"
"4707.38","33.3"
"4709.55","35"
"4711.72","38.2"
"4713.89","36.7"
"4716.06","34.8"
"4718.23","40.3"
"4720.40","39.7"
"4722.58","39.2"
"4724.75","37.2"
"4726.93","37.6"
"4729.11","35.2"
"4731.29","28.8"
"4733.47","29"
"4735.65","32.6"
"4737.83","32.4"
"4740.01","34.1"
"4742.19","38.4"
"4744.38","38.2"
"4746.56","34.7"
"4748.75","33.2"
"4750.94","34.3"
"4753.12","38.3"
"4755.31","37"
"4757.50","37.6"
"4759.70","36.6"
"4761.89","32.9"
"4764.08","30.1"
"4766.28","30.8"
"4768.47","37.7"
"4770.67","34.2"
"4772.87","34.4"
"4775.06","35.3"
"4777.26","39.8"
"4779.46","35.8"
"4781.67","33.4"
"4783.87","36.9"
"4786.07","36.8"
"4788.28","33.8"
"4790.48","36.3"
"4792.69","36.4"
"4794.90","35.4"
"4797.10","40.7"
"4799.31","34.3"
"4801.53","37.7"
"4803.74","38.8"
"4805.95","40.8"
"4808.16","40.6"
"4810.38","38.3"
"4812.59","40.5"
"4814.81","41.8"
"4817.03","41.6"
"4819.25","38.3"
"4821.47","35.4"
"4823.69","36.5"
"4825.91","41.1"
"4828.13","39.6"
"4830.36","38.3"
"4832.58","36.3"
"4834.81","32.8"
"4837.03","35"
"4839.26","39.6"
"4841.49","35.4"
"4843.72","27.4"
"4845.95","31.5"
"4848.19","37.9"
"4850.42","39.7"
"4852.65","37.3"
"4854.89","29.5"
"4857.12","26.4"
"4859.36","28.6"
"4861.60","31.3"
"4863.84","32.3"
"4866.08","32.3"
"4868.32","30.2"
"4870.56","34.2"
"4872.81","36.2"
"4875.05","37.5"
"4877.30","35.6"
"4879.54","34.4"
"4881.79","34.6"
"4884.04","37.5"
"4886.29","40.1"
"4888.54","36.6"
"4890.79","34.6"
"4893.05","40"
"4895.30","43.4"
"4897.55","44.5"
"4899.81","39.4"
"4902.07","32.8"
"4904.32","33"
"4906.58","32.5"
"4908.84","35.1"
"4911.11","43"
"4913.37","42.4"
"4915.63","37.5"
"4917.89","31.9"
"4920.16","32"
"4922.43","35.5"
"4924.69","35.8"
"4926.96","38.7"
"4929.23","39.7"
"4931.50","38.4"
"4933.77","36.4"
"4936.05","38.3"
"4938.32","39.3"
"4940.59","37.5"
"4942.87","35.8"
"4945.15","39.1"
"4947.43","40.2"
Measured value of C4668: 7.0 Angstrom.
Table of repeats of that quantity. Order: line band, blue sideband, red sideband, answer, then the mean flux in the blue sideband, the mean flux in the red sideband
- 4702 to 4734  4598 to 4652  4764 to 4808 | 0.9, 37.1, 36.2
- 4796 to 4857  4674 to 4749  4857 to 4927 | -2.5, 35.5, 35.7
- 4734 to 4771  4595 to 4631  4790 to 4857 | 2.4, 37.5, 37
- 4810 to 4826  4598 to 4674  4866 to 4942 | -1.1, 36.2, 36.9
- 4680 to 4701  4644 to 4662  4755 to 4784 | 0.3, 35.8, 35.1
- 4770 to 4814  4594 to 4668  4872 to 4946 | -0.3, 36.3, 37.2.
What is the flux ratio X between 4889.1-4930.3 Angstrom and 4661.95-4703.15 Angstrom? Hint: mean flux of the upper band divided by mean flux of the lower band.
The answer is 1.1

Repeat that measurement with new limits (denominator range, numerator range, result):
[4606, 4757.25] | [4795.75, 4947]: 1.02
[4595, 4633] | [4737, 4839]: 0.98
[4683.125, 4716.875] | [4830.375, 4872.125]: 0.95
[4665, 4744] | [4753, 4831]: 1.06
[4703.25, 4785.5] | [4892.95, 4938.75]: 1.06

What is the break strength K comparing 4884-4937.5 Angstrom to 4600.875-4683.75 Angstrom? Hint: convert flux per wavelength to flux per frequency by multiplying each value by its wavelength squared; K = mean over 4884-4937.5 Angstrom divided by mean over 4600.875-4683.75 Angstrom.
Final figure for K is 1.15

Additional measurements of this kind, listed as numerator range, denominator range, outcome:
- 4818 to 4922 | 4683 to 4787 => 1.07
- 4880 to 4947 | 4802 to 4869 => 1.08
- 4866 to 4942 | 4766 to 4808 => 1.06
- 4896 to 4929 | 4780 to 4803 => 1.07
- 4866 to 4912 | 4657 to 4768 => 1.12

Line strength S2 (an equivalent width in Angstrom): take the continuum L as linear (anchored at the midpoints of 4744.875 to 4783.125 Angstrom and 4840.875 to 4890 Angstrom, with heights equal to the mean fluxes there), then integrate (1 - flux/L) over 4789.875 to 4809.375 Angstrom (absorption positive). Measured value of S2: -1.8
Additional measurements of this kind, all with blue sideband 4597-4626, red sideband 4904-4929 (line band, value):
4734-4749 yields 1.0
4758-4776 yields 1.4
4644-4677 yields 2.3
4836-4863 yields 2.5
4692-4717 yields 1.3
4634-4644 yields 0.2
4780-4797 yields 0.5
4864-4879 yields 1.0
